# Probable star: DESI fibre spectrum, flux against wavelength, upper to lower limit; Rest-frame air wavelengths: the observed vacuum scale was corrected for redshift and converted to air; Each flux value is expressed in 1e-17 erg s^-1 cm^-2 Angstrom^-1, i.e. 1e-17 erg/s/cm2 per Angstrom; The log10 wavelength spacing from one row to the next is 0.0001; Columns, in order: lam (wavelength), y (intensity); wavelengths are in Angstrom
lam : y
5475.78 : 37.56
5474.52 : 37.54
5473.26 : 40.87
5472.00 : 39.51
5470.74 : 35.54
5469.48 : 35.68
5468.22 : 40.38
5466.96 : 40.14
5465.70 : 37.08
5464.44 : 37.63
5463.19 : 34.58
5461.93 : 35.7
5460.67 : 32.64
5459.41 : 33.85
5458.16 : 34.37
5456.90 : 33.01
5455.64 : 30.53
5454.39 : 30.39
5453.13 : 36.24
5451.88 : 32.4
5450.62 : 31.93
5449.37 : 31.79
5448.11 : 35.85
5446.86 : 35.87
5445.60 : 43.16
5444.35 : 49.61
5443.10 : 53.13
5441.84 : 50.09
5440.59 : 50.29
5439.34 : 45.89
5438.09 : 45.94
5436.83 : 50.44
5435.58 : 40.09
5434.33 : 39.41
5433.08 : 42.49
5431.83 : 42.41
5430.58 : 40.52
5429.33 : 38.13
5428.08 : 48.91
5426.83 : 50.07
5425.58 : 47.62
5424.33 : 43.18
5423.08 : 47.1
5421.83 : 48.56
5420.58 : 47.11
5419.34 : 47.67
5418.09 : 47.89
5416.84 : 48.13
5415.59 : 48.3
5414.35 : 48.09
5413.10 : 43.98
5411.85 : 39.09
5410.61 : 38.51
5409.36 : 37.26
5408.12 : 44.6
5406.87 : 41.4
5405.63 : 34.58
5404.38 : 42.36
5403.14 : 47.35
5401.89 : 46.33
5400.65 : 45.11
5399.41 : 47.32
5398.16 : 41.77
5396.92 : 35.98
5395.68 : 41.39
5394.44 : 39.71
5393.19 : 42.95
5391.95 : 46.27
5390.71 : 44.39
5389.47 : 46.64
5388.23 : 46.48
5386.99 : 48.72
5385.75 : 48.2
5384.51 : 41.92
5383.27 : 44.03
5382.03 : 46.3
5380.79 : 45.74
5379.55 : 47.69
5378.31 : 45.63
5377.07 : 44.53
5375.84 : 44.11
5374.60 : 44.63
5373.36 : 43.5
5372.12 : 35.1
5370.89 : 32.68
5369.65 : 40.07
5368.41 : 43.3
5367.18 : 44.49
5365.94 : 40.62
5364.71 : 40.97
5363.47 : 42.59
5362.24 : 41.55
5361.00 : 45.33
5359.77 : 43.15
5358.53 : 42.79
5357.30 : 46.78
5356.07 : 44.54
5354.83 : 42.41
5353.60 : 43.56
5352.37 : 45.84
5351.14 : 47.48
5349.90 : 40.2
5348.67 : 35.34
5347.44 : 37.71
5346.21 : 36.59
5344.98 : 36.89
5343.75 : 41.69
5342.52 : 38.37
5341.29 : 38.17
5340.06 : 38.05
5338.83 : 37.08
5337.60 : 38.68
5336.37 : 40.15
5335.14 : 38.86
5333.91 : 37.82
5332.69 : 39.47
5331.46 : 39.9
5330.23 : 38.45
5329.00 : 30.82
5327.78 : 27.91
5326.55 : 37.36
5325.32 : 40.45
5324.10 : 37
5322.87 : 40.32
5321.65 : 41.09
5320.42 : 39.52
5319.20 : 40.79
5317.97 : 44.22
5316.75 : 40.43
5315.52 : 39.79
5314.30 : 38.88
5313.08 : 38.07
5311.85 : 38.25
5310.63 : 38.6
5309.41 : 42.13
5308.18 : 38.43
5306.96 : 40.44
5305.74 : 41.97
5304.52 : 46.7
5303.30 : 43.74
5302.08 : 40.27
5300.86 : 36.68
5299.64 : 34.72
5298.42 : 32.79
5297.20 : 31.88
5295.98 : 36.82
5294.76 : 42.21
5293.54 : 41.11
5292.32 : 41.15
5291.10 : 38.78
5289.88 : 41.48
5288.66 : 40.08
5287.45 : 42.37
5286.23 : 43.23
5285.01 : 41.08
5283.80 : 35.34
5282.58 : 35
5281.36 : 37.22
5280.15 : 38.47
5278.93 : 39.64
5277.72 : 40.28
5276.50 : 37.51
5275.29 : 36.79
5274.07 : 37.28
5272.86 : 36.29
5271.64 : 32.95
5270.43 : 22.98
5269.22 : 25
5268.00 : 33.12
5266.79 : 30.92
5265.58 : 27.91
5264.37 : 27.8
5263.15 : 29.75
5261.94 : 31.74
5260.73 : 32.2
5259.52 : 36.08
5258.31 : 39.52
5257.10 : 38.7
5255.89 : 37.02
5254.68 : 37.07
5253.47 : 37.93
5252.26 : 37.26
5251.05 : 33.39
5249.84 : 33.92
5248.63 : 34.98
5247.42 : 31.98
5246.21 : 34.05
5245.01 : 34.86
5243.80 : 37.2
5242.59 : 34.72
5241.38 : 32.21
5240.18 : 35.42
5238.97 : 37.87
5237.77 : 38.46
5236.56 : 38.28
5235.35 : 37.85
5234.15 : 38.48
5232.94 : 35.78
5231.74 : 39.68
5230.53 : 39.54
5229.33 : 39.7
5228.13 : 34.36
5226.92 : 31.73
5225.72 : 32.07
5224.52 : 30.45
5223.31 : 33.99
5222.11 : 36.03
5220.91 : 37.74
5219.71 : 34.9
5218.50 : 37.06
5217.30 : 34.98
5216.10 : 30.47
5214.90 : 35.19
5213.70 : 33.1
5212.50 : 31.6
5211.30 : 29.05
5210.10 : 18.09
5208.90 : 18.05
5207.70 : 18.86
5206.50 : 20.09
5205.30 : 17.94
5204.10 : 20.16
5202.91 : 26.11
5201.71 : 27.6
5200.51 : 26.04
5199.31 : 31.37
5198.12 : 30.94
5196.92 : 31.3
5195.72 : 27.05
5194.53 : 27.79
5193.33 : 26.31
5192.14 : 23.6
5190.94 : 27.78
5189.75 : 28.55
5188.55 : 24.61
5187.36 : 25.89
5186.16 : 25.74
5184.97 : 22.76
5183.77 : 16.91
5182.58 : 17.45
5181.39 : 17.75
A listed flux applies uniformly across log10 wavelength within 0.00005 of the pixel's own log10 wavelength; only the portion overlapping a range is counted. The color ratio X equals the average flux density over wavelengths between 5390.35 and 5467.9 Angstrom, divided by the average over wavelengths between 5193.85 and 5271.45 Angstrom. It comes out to 1.30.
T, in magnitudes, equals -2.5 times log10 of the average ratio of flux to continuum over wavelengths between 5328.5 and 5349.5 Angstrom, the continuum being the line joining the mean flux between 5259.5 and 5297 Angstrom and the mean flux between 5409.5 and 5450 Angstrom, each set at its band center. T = 0.04 mag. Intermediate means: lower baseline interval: 35.8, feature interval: 37.9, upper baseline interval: 44.6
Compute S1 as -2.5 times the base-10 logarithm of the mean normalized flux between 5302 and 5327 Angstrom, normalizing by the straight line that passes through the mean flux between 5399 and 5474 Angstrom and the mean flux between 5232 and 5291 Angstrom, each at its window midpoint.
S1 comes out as -0.08 mag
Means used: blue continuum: 35.7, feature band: 40.4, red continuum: 41.4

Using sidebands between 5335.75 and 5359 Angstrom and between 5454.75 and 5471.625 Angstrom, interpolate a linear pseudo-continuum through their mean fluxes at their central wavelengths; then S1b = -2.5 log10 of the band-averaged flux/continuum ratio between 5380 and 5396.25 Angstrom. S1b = -0.16 mag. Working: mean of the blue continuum 40.6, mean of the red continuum 35.5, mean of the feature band 44.9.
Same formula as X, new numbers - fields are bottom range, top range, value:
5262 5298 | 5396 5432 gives 1.23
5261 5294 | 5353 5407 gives 1.21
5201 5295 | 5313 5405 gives 1.22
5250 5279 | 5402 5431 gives 1.31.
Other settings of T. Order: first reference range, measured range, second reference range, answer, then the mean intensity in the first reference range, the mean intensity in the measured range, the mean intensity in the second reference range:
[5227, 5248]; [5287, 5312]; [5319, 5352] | -0.05 mag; 36.4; 39.6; 38.4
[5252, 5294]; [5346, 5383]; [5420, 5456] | -0.08 mag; 36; 42.6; 42.5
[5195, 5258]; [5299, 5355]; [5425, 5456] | -0.07 mag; 32.6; 39.4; 41.8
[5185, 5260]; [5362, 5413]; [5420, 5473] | -0.13 mag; 31.9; 42.8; 40.4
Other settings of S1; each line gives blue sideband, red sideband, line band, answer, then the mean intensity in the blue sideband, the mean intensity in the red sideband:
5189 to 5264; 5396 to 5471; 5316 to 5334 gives -0.05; 32.2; 41.4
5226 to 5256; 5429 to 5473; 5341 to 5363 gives -0.11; 36.1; 39.1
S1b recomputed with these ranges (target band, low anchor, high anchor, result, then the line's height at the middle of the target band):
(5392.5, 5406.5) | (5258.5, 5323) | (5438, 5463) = -0.113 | 38.1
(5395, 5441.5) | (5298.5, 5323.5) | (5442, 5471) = -0.175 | 37.7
